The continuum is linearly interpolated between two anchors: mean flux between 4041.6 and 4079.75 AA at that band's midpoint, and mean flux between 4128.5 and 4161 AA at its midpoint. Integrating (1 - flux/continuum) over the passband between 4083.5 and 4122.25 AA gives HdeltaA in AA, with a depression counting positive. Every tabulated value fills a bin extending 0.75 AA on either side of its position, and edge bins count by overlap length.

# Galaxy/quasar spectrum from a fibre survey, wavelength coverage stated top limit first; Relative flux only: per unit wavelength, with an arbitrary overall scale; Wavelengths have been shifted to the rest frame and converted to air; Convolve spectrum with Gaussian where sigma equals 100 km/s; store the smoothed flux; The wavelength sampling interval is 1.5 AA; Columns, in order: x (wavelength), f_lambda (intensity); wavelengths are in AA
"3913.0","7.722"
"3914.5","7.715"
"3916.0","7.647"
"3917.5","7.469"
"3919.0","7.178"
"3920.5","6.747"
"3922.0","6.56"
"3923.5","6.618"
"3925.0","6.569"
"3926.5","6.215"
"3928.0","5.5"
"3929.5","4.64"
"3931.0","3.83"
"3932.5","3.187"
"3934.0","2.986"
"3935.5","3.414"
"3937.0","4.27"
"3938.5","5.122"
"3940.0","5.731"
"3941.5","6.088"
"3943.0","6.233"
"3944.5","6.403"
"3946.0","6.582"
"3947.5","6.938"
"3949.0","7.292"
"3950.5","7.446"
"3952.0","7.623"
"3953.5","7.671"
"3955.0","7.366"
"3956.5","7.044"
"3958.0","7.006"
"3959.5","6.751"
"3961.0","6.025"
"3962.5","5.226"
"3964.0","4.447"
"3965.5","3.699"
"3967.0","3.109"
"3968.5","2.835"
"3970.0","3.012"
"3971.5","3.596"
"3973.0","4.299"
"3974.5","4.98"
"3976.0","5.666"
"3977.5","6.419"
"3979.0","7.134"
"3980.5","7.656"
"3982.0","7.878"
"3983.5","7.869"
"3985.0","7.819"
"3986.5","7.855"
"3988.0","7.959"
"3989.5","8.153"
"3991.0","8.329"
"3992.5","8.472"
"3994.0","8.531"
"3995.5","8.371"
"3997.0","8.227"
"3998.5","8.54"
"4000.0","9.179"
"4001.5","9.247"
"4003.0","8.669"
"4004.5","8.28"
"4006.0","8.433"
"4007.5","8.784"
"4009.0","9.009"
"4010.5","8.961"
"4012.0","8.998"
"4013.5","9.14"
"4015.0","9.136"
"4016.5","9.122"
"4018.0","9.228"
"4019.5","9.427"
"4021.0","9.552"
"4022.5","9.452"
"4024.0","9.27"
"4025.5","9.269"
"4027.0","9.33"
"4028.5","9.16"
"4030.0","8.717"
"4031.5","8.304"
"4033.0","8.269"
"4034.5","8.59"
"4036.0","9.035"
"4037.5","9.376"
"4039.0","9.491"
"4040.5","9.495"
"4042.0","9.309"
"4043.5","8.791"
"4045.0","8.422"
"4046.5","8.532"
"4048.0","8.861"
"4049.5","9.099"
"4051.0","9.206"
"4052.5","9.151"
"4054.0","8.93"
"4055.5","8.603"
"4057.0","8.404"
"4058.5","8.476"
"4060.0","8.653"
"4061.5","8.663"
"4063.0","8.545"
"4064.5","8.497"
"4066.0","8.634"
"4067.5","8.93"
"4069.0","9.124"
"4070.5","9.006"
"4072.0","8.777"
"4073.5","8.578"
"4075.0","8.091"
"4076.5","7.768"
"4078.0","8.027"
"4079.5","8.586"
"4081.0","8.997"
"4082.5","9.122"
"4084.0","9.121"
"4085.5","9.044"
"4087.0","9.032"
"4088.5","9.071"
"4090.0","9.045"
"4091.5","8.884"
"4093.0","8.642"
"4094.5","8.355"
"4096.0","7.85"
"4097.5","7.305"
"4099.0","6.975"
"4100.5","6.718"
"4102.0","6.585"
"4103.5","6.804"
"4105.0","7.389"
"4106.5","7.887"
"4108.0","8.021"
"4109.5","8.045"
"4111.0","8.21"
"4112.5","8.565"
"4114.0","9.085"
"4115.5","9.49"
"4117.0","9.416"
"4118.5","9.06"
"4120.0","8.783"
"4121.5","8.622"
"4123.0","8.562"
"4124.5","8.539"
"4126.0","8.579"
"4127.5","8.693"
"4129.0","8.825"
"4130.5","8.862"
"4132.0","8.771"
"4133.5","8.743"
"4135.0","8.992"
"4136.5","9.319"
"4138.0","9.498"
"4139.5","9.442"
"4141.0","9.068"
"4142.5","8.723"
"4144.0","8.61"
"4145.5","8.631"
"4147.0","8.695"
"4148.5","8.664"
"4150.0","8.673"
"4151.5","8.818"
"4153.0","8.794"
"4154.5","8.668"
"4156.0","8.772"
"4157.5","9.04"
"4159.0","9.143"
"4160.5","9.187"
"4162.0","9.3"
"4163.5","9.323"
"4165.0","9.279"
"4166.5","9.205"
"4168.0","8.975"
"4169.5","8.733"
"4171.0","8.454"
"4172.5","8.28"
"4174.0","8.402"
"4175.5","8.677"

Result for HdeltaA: 2.1 AA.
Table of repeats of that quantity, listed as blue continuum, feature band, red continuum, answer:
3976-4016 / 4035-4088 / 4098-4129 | -3.60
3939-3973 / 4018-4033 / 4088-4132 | -4.77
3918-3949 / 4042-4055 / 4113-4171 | -2.55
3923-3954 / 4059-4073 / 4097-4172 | -2.12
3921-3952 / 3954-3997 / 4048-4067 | 1.91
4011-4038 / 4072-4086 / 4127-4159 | 0.61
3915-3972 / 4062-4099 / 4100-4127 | -3.98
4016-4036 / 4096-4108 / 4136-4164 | 2.40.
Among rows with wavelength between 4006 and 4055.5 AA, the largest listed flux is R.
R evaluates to 9.552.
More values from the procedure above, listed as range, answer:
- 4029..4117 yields 9.495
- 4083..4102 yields 9.121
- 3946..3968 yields 7.671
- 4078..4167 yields 9.498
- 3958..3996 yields 8.531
